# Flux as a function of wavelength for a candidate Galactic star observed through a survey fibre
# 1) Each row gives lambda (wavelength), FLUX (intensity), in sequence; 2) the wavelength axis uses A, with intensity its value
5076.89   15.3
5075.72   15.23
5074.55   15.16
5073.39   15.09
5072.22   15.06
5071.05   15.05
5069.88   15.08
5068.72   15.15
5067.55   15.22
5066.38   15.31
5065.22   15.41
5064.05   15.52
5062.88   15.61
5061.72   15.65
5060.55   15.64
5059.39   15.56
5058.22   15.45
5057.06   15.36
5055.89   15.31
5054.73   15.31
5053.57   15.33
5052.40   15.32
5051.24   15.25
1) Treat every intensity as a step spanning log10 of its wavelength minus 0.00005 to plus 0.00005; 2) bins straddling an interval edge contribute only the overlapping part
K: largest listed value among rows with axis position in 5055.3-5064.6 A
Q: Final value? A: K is 15.65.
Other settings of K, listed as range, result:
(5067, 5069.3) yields 15.22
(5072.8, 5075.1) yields 15.16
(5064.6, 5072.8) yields 15.41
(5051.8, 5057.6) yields 15.36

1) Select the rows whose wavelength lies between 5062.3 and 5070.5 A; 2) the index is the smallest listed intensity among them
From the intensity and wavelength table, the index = 15.08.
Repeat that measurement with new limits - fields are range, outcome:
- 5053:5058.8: 15.31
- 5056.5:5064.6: 15.36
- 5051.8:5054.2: 15.32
